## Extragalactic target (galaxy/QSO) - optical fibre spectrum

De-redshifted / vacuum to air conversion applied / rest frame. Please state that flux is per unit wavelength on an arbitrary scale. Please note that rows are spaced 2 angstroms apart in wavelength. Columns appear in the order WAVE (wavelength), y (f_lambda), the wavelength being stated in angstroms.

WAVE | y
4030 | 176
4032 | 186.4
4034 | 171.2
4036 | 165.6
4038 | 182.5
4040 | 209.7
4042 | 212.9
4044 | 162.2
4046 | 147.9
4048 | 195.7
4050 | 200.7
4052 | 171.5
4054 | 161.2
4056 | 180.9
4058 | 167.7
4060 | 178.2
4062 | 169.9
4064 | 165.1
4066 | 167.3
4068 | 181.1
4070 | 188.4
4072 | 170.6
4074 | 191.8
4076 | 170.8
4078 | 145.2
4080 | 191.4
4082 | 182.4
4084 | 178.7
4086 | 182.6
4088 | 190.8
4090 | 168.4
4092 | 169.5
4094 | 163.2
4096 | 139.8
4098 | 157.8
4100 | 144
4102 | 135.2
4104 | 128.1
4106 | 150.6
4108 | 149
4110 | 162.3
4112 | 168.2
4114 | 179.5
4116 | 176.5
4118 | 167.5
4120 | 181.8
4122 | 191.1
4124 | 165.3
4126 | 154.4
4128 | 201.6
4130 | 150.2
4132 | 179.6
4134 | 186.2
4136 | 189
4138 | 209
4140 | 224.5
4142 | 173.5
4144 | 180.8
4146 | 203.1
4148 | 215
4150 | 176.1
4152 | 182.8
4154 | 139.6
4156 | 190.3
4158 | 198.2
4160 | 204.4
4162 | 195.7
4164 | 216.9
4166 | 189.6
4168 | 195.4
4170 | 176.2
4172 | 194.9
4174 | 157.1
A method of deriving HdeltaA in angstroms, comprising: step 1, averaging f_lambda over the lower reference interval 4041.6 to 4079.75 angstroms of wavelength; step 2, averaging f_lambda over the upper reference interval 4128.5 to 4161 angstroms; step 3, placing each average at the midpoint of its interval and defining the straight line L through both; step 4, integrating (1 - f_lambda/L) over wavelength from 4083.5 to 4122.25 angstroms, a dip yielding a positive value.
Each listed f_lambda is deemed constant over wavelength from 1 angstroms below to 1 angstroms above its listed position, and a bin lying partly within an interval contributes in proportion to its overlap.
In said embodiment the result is 3.8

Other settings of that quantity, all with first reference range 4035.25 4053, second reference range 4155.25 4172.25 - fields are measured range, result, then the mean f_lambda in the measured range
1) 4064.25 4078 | 0.81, 175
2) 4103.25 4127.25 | 3.21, 165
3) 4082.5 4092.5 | 0.49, 179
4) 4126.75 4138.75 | 0.49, 185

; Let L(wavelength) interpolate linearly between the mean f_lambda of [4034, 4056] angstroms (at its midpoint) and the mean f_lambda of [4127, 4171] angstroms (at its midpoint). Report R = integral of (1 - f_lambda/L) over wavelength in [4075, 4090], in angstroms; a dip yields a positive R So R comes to 0.58 angstroms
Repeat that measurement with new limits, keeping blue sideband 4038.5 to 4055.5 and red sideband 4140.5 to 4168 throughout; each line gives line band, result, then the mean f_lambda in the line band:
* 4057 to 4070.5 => 0.8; 173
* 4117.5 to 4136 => 1.2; 176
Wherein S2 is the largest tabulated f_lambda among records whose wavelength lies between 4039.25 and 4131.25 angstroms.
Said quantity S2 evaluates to 212.9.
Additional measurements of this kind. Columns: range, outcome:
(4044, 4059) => 200.7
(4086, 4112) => 190.8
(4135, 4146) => 224.5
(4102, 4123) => 191.1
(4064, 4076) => 191.8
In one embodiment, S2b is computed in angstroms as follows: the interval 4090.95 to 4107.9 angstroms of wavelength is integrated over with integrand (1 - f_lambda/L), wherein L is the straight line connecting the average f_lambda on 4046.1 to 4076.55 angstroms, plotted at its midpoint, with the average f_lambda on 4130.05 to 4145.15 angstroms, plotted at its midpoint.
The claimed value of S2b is 3.2 angstroms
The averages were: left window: 177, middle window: 149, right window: 189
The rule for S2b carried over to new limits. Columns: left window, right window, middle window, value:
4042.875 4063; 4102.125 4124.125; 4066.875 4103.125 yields -0.1 angstroms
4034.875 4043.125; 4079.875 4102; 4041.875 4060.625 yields 1.0 angstroms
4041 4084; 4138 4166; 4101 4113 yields 2.3 angstroms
